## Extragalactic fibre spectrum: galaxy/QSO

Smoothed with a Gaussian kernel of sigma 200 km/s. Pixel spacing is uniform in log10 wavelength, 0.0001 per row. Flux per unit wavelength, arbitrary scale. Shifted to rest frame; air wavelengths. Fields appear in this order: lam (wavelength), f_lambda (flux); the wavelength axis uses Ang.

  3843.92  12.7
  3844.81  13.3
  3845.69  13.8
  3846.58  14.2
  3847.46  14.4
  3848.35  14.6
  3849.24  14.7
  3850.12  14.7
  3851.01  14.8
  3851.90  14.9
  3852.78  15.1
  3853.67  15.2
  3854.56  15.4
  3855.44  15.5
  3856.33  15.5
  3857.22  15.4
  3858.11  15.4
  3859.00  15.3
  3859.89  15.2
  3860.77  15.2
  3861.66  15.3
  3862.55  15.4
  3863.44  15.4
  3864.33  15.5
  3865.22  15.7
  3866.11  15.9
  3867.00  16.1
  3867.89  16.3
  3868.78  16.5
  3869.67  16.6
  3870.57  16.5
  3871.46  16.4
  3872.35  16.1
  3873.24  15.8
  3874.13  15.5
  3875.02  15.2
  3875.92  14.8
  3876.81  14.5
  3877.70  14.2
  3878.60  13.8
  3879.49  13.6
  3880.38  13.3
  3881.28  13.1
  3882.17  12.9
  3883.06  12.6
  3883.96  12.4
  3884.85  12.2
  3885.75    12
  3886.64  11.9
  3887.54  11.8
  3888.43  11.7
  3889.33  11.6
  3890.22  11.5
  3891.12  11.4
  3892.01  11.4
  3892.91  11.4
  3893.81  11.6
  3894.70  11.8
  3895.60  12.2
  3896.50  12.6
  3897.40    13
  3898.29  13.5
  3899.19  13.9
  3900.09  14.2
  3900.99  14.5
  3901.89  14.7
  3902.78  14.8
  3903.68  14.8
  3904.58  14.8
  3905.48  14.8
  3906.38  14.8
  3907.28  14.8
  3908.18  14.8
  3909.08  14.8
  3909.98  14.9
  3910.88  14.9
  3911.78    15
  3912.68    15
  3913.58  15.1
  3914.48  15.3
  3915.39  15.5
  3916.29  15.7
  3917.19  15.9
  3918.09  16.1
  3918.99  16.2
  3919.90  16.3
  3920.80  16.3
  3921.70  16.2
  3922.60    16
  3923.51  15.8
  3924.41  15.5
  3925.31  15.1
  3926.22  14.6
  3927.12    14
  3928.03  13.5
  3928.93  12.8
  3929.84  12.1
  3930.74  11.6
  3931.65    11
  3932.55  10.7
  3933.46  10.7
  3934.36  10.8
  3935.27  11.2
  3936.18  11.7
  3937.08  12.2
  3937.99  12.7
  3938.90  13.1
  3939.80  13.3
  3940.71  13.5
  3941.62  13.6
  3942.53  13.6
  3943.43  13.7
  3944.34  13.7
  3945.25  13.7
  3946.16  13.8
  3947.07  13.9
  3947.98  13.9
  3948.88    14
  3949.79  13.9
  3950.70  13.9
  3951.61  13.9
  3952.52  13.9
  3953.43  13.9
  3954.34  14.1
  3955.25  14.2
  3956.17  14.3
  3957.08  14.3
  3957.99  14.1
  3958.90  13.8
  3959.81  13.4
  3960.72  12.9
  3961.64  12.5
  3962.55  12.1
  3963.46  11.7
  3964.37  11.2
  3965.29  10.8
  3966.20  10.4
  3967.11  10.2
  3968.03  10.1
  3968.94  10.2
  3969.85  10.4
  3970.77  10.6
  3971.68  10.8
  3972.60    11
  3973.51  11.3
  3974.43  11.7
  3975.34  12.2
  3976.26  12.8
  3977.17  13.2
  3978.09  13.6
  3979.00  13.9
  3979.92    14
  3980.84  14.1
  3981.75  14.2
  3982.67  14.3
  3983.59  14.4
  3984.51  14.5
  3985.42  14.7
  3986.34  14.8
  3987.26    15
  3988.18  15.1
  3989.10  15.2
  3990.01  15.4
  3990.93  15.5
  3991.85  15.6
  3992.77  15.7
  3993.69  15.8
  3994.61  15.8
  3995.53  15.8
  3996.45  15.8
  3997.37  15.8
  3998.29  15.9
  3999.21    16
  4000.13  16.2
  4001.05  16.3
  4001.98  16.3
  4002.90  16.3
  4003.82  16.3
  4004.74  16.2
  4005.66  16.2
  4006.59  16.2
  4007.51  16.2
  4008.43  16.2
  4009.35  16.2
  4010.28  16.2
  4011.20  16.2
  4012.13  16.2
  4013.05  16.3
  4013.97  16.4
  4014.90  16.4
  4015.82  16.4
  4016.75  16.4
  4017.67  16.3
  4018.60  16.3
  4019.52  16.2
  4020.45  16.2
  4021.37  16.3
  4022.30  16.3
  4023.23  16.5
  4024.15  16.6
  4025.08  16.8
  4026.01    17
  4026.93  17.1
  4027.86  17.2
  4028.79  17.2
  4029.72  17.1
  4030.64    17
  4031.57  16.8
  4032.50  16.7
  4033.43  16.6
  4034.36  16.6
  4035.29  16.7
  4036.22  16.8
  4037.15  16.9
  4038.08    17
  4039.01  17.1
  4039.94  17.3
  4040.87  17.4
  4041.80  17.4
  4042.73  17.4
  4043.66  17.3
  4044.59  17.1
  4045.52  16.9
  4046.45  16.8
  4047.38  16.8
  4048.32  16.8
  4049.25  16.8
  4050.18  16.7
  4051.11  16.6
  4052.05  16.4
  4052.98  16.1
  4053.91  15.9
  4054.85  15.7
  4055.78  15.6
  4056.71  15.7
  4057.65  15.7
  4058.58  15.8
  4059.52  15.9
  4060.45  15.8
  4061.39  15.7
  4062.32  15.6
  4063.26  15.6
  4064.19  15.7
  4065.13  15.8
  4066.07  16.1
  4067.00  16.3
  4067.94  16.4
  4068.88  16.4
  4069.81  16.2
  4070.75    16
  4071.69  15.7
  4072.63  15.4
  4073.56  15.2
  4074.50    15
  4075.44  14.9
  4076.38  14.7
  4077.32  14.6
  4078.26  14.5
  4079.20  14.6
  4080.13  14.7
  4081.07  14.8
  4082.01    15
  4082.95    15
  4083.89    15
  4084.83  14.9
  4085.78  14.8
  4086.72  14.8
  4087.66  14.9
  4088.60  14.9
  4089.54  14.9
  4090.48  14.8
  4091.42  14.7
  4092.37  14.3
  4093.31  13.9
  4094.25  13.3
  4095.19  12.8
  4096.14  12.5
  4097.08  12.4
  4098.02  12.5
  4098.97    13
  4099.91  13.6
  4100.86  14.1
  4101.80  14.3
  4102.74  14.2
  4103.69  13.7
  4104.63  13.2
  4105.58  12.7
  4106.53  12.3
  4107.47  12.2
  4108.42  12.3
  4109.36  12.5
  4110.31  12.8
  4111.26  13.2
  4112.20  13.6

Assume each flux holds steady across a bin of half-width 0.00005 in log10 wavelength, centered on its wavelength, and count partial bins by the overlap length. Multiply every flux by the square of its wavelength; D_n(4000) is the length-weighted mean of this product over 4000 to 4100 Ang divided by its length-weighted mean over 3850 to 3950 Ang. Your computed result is 1.21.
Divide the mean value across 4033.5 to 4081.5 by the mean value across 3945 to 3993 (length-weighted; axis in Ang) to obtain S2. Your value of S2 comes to 1.21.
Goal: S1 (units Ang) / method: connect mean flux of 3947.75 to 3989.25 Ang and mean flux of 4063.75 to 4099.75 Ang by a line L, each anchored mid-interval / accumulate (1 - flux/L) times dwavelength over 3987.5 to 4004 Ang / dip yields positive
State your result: -2.9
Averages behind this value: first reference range 13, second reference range 14.8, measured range 15.8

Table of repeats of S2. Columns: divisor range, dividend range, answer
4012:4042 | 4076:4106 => 0.85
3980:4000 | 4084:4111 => 0.90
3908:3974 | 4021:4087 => 1.21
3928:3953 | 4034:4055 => 1.31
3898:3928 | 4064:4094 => 1.00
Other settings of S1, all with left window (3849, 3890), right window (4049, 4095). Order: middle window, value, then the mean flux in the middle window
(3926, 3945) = 2.9 Ang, 12.6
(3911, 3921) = -0.6 Ang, 15.6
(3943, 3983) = 5.7 Ang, 12.8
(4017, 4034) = -1.7 Ang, 16.7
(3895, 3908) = 0.6 Ang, 14.1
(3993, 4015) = -1.5 Ang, 16.1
